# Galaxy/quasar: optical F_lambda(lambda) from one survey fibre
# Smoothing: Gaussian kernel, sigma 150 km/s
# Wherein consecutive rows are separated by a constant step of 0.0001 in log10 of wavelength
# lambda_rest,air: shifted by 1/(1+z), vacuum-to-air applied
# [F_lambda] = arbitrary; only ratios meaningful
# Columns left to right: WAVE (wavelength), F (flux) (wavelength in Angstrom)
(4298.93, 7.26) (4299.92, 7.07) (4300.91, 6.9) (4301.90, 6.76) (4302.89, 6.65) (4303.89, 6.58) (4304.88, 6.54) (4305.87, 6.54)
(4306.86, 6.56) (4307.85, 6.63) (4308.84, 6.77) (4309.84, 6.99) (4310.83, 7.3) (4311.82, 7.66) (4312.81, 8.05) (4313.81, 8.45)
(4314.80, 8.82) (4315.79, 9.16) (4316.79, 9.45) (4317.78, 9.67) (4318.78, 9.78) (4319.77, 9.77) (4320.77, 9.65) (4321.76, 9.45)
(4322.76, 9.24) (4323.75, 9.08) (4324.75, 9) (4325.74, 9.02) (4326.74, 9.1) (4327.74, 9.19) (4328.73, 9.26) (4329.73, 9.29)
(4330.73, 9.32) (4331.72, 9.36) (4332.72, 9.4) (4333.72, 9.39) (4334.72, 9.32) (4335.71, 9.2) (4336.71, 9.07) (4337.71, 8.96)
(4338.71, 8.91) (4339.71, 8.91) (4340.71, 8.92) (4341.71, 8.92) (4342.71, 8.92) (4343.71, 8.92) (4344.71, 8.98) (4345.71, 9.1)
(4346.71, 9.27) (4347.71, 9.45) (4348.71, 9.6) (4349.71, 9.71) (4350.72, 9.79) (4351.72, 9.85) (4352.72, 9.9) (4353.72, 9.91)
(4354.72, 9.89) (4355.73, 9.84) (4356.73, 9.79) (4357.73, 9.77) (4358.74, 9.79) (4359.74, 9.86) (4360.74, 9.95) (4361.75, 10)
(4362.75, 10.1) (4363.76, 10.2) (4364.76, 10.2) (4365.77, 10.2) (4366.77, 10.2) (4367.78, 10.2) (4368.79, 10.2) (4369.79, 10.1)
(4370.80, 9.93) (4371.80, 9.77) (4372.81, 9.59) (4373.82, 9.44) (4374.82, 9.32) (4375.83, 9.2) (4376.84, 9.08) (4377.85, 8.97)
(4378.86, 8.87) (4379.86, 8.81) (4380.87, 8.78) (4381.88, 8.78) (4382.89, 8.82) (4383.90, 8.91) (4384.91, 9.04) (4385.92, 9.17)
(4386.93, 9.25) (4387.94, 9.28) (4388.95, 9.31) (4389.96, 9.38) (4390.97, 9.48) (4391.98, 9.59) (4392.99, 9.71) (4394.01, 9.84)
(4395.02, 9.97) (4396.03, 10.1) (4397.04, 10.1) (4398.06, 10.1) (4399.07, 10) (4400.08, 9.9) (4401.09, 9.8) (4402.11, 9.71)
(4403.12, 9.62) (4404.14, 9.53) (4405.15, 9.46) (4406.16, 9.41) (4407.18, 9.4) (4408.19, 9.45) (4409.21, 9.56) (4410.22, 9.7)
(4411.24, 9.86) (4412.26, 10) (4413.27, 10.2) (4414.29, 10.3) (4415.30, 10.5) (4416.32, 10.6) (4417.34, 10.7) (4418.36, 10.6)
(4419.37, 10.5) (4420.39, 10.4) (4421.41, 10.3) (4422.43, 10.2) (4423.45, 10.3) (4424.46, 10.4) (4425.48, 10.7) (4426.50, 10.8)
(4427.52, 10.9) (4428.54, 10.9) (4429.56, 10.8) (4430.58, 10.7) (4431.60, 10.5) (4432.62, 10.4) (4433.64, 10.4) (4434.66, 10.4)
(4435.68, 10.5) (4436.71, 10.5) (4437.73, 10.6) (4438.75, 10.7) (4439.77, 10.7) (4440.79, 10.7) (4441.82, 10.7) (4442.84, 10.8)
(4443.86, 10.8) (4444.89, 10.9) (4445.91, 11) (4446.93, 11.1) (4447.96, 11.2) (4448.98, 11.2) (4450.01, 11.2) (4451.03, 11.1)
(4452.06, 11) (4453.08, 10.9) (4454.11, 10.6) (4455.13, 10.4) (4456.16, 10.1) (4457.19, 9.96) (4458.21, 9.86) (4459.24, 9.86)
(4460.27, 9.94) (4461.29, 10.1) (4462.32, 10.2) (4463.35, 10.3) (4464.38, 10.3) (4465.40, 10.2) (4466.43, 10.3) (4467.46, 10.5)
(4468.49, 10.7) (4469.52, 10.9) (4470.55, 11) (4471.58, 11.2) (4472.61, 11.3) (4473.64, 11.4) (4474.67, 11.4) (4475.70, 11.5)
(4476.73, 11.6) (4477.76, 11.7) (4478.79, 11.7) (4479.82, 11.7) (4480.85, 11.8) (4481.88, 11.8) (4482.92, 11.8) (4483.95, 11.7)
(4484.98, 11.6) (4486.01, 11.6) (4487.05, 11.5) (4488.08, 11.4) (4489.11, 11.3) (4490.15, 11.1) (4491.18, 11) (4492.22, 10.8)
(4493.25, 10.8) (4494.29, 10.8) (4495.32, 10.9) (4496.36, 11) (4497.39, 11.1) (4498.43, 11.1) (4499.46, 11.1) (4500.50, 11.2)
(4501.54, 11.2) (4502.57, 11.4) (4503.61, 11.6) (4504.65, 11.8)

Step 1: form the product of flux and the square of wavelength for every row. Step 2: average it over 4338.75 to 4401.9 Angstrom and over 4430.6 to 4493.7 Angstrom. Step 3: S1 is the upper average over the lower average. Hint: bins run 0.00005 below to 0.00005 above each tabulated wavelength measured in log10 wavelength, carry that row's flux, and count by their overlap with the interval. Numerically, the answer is 1.19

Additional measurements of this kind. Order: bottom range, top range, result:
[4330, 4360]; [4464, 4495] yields 1.27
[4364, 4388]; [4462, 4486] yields 1.24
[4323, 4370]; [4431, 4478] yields 1.18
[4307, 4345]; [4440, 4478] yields 1.29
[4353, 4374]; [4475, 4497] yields 1.21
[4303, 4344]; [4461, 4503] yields 1.39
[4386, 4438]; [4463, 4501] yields 1.14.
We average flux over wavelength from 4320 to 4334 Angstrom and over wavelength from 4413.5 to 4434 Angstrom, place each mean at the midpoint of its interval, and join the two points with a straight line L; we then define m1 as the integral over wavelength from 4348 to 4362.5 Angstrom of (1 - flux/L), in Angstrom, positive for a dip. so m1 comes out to -0.3 Angstrom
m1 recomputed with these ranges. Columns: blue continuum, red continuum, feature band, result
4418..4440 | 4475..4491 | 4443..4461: 0.55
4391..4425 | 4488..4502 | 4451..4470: 0.47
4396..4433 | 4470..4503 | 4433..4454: -0.34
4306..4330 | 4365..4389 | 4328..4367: -2.24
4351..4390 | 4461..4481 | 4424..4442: -0.29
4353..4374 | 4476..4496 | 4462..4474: 0.53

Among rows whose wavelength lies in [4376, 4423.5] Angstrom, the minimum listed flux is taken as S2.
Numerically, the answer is 8.78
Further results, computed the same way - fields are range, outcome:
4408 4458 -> 9.45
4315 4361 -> 8.91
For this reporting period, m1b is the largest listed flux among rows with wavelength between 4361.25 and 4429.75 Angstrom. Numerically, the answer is 10.9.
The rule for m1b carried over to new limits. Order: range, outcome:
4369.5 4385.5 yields 10.1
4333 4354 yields 9.91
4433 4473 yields 11.3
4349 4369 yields 10.2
